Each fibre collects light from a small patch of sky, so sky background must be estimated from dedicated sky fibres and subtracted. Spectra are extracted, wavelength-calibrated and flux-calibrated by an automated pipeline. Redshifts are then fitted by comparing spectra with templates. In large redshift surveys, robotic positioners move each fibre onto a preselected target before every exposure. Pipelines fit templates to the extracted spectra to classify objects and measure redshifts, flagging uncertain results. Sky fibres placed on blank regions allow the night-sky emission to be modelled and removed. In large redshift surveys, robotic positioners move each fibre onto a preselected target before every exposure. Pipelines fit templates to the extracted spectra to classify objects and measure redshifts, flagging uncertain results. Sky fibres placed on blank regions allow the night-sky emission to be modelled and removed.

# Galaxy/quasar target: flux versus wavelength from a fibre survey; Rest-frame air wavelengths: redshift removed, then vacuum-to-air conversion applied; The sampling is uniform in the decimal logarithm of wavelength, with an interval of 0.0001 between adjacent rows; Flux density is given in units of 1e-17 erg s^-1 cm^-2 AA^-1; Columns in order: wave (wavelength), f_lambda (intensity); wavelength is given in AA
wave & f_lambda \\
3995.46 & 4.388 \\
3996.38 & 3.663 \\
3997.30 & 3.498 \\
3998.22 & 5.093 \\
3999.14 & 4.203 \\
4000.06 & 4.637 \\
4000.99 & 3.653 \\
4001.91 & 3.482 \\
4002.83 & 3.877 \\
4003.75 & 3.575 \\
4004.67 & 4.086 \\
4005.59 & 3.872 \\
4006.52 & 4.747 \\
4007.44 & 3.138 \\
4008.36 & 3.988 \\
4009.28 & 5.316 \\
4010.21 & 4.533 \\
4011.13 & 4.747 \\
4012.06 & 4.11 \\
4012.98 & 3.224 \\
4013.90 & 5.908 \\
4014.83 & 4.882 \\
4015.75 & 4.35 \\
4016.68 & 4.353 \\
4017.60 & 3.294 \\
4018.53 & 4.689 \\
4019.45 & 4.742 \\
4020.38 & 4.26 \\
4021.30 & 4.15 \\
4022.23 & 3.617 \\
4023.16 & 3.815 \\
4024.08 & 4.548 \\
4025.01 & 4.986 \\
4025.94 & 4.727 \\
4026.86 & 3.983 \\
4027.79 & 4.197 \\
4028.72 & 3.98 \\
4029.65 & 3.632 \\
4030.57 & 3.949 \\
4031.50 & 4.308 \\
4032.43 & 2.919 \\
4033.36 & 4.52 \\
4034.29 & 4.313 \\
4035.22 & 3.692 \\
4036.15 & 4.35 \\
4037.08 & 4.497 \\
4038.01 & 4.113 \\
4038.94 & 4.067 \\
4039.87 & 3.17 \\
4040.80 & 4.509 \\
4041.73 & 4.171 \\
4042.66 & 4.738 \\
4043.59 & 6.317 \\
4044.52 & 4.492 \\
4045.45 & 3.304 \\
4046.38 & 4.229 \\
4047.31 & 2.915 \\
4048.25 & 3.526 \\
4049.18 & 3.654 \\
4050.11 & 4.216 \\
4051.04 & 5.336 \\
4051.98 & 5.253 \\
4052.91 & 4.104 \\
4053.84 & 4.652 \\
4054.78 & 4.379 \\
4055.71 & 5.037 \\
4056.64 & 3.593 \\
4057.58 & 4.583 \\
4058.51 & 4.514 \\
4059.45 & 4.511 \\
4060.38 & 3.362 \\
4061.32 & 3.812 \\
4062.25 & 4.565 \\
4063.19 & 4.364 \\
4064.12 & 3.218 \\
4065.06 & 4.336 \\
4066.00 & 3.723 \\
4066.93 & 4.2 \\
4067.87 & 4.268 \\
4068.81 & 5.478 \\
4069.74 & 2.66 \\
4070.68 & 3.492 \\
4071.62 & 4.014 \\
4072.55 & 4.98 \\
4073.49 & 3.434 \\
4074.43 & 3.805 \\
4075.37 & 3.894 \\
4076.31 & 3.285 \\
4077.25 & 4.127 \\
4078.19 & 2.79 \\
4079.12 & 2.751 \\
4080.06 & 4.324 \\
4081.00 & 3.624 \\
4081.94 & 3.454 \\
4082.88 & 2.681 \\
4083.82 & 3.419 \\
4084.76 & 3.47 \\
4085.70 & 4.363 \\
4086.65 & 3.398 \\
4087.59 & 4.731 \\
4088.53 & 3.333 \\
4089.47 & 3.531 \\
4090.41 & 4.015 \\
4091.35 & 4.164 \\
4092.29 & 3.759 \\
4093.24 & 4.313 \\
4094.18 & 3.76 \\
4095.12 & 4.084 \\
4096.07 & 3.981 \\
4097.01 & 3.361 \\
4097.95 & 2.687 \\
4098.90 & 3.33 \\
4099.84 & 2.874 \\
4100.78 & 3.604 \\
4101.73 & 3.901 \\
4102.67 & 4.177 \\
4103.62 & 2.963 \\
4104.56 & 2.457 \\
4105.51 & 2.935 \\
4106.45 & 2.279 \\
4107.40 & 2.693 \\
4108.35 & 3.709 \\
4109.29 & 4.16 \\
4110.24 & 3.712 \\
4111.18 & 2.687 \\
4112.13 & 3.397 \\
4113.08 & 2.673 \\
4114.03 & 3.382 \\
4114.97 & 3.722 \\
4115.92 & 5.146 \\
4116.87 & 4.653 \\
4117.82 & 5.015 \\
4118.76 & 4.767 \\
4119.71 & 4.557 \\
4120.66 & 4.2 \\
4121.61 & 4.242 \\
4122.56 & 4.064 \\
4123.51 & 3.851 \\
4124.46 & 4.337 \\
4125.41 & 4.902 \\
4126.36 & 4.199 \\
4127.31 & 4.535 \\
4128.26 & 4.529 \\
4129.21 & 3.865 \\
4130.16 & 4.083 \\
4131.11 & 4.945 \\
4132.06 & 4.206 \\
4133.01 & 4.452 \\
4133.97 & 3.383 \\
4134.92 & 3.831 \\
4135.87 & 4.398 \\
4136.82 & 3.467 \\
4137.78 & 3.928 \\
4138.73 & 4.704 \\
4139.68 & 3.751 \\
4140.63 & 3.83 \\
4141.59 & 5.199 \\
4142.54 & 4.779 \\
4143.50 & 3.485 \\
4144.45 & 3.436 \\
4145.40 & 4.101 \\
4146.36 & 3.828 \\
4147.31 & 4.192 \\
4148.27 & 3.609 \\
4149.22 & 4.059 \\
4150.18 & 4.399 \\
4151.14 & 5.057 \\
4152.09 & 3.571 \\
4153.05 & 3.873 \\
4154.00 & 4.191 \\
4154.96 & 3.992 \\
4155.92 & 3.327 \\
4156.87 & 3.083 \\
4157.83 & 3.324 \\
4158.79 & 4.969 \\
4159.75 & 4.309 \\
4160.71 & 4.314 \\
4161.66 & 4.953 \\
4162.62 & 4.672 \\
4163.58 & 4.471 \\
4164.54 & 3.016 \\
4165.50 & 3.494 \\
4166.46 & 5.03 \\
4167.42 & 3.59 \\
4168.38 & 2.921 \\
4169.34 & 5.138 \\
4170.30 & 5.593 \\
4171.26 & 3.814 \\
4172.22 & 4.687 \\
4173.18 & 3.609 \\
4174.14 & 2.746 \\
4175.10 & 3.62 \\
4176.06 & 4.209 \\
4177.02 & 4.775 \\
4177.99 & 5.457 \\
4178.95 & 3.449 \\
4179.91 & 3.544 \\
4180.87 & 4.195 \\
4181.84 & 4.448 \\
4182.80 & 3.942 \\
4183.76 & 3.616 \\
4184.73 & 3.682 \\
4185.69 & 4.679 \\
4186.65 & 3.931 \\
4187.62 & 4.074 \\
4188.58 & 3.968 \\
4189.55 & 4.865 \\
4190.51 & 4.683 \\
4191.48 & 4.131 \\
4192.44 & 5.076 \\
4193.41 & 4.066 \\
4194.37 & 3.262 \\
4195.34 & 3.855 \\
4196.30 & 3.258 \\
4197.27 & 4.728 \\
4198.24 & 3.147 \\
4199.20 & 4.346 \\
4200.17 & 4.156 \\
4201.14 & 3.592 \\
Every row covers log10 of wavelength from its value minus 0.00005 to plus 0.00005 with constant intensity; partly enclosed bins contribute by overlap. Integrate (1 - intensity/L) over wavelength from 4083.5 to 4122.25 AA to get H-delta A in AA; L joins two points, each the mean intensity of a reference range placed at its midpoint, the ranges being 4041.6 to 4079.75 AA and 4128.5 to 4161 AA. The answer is 3.6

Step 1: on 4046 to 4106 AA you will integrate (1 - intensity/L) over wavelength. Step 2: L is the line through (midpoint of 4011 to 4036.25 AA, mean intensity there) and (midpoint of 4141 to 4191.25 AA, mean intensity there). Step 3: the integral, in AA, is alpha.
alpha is 4.9 AA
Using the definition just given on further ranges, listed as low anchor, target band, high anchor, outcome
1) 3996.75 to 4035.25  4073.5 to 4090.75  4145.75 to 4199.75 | 2.2 AA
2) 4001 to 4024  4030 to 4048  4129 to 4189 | 0.2 AA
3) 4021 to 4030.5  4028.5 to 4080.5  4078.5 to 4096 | -1.6 AA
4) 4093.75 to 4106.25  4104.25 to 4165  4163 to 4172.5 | -3.7 AA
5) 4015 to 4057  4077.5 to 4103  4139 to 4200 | 3.3 AA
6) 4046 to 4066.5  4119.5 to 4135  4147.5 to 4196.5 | -0.5 AA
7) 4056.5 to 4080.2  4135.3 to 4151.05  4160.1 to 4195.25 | 0.0 AA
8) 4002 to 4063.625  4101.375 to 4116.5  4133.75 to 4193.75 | 2.8 AA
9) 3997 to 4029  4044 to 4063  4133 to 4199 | -0.1 AA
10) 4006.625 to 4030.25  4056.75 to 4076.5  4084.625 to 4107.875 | -1.1 AA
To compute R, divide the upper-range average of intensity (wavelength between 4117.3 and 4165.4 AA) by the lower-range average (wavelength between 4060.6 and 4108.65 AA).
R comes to 1.1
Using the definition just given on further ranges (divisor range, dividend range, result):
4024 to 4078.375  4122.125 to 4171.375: 1.00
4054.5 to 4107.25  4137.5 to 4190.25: 1.10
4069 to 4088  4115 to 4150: 1.16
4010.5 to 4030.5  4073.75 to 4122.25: 0.85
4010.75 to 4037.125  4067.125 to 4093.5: 0.89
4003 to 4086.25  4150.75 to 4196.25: 1.00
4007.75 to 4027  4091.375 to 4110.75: 0.79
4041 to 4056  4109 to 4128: 0.94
